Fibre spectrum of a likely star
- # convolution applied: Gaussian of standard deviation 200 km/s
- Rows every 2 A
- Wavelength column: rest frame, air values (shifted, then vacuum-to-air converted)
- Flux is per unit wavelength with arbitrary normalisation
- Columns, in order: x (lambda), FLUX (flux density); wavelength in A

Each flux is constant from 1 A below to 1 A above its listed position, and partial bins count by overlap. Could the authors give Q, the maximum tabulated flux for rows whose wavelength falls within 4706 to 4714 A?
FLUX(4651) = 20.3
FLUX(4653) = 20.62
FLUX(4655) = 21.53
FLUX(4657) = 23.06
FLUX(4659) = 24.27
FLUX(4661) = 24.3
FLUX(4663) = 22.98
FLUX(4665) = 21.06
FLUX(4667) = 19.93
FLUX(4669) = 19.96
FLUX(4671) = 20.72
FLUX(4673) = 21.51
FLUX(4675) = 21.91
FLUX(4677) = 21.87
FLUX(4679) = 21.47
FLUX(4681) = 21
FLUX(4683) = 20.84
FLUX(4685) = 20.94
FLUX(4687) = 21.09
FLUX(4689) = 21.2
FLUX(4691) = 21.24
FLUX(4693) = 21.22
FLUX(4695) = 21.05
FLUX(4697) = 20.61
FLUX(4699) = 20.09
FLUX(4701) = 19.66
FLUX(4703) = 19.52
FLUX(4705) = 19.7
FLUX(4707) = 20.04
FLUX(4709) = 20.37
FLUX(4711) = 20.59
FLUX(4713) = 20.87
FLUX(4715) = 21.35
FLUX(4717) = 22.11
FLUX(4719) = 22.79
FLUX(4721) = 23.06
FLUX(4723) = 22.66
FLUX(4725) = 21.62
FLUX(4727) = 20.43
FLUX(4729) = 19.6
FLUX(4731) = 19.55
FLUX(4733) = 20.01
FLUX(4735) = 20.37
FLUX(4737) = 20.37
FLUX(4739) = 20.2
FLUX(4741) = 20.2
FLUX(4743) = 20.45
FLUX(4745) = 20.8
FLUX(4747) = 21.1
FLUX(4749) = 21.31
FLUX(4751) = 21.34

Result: 20.87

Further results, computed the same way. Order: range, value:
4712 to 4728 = 23.06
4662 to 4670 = 22.98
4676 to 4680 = 21.87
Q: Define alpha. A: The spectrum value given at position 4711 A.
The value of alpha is 20.59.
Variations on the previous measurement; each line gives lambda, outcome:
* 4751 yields 21.34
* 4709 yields 20.37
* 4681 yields 21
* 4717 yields 22.11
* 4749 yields 21.31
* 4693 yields 21.22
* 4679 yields 21.47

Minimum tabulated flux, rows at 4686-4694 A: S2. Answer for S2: 21.09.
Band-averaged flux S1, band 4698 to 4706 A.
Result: 19.7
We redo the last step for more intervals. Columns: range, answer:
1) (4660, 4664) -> 23.6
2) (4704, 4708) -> 19.9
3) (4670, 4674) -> 21.1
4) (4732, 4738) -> 20.2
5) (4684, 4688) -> 21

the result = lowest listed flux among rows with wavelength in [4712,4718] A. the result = 20.87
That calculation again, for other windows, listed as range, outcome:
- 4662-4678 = 19.93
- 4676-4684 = 20.84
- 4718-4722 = 22.79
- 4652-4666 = 20.62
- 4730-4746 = 19.55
